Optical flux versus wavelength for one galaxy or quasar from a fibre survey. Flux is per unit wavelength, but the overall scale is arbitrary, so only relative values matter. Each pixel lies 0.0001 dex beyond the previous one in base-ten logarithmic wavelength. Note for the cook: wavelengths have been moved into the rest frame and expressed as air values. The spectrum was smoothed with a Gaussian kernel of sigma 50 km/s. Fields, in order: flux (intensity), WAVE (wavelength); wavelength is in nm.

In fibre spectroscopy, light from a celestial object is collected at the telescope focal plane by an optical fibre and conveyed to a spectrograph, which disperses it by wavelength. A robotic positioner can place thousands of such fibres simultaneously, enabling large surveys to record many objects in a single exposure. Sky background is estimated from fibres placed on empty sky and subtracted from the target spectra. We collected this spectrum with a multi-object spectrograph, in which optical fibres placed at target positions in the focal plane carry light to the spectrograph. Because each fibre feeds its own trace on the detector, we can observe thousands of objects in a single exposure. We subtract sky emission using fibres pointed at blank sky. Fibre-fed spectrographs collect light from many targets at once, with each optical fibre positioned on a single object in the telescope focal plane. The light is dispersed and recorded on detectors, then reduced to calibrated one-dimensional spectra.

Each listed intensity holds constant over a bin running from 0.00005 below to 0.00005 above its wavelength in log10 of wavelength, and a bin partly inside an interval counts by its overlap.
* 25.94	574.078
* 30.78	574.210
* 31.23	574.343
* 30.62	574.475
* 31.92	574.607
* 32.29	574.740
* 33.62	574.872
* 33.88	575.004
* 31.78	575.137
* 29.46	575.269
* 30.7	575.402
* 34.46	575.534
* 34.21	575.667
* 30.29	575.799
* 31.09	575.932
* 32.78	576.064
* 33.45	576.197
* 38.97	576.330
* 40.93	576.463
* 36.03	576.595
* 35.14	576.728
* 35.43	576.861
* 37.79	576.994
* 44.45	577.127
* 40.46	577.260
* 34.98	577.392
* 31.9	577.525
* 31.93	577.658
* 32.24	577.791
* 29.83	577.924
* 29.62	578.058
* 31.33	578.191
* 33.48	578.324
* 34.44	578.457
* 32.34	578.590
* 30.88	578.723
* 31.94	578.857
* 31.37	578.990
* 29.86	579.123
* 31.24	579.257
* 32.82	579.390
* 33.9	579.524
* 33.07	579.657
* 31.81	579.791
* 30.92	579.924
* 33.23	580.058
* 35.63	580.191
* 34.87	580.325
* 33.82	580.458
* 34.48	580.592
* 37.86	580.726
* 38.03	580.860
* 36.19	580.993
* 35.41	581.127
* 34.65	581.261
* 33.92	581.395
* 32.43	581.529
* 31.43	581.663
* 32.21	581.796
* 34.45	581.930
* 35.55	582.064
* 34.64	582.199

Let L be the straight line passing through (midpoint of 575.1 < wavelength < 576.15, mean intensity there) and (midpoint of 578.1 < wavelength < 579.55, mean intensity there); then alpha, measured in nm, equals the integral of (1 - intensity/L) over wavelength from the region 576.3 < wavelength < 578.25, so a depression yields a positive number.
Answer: -0.21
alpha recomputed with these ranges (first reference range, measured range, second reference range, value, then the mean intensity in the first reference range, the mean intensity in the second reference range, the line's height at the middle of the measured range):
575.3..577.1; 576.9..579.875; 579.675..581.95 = 0.11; 34.8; 34.2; 34.5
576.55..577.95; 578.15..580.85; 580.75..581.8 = 0.15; 35.6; 34.6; 35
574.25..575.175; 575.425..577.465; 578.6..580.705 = -0.22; 32.1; 32.8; 32.4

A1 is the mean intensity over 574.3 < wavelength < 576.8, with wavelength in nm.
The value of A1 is 33.3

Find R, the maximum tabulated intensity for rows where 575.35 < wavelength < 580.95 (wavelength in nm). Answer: 44.45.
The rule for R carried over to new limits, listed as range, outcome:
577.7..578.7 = 34.44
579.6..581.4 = 38.03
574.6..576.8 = 40.93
